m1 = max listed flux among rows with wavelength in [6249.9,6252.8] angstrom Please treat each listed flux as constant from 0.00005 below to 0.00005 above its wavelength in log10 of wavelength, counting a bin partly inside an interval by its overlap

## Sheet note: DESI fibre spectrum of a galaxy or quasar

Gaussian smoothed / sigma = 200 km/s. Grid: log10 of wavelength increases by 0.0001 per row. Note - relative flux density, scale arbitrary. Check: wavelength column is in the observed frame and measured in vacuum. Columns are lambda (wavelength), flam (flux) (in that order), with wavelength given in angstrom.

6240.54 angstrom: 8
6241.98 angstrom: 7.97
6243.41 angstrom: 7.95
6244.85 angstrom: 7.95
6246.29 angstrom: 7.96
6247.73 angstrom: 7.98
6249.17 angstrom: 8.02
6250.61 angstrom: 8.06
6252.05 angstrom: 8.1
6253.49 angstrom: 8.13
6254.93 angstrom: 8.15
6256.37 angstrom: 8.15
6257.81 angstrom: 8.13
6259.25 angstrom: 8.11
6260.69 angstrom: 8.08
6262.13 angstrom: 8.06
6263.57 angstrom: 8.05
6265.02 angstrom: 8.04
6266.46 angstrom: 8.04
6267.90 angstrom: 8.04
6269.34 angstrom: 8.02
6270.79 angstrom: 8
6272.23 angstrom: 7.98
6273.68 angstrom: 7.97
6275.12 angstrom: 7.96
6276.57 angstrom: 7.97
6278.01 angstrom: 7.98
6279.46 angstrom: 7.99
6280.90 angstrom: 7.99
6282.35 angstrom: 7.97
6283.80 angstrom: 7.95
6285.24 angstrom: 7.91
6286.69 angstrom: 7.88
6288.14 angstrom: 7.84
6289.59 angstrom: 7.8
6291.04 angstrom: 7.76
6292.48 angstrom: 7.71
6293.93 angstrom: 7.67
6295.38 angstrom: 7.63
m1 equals 8.1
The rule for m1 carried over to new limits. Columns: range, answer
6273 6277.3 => 7.97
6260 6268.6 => 8.08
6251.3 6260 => 8.15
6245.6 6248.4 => 7.98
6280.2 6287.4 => 7.99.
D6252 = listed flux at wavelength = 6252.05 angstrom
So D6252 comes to 8.1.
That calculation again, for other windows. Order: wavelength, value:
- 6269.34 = 8.02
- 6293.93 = 7.67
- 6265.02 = 8.04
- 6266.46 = 8.04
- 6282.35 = 7.97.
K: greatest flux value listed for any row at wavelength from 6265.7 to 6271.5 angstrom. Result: 8.04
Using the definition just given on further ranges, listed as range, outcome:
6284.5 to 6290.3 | 7.91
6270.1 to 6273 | 8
